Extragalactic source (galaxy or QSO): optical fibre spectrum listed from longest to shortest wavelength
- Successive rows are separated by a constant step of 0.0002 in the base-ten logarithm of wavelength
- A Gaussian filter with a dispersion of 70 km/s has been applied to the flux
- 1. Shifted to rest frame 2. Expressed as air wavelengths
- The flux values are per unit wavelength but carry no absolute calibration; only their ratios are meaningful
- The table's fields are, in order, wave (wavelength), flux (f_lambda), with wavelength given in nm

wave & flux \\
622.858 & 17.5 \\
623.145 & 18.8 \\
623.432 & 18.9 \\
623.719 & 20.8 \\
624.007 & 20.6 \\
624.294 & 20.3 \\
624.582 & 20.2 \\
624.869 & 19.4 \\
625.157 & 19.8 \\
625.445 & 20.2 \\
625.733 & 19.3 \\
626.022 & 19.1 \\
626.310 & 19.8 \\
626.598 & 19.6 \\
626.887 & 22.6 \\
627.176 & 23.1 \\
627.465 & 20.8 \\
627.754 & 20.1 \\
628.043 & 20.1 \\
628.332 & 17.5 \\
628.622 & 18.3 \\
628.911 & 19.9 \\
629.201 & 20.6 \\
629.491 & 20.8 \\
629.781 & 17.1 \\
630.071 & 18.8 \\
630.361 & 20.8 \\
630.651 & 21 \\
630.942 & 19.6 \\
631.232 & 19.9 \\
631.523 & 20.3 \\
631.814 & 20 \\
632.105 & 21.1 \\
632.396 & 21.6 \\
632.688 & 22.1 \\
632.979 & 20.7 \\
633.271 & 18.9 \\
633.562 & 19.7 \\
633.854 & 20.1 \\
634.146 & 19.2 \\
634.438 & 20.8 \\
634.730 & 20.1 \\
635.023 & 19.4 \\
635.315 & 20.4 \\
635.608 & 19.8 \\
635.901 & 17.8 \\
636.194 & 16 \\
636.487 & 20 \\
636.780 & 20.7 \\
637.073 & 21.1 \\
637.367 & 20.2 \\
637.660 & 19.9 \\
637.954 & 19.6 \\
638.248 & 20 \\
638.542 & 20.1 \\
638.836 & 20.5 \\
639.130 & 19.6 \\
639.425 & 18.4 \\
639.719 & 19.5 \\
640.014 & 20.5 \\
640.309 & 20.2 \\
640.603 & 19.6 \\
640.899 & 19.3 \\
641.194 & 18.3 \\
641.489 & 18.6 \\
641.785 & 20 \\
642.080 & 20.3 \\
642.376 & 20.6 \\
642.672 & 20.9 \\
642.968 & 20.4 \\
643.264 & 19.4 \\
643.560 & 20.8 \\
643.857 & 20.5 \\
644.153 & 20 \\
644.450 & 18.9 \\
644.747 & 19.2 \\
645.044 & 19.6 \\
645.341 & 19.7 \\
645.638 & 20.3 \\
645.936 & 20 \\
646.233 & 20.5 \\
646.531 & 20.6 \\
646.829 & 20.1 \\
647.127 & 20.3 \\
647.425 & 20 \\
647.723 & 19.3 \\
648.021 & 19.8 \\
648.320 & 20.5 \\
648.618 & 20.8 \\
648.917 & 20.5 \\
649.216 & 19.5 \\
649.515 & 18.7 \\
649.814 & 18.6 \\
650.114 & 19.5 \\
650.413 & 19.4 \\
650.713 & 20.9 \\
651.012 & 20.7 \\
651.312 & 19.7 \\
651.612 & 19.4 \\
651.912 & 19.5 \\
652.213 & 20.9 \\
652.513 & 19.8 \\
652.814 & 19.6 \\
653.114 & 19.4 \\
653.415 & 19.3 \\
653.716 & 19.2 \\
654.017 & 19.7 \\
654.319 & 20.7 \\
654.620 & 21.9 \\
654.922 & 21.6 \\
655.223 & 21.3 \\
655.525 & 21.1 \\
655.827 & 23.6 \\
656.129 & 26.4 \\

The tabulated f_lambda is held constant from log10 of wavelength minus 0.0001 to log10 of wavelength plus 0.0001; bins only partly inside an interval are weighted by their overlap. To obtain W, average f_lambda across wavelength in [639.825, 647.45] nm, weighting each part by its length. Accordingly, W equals 19.9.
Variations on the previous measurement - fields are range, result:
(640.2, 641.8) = 19.3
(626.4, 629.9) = 20.1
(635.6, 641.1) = 19.6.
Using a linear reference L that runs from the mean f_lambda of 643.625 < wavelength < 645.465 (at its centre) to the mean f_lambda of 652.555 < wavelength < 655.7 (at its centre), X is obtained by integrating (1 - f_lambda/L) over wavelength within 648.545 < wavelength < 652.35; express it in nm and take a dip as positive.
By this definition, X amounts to 0.05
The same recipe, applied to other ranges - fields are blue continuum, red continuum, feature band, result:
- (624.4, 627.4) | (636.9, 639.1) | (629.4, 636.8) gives 0.14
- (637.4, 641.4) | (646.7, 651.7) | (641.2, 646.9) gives -0.06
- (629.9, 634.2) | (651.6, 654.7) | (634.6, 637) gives 0.10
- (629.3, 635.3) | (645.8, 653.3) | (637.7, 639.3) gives 0.01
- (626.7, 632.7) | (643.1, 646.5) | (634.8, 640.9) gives 0.12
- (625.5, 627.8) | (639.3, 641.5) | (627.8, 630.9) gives 0.12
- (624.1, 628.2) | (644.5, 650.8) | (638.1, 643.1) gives 0.05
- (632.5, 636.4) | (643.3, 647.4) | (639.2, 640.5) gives 0.01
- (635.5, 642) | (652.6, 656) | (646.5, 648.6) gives 0.01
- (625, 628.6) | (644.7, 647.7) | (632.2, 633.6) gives -0.04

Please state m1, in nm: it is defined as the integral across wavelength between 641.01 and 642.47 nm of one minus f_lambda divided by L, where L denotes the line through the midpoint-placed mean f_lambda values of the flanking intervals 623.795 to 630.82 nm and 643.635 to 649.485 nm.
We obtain 0.03 nm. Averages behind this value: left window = 20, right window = 20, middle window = 19.5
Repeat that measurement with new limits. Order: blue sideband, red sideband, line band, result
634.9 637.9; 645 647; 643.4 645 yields 0.013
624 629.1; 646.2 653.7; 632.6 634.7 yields -0.018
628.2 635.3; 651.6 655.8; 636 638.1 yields 0.047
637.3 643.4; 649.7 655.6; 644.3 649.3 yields -0.005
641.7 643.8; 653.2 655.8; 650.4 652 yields 0.048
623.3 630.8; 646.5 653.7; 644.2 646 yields 0.023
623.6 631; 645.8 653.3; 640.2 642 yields 0.054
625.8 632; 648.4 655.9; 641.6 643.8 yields -0.024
